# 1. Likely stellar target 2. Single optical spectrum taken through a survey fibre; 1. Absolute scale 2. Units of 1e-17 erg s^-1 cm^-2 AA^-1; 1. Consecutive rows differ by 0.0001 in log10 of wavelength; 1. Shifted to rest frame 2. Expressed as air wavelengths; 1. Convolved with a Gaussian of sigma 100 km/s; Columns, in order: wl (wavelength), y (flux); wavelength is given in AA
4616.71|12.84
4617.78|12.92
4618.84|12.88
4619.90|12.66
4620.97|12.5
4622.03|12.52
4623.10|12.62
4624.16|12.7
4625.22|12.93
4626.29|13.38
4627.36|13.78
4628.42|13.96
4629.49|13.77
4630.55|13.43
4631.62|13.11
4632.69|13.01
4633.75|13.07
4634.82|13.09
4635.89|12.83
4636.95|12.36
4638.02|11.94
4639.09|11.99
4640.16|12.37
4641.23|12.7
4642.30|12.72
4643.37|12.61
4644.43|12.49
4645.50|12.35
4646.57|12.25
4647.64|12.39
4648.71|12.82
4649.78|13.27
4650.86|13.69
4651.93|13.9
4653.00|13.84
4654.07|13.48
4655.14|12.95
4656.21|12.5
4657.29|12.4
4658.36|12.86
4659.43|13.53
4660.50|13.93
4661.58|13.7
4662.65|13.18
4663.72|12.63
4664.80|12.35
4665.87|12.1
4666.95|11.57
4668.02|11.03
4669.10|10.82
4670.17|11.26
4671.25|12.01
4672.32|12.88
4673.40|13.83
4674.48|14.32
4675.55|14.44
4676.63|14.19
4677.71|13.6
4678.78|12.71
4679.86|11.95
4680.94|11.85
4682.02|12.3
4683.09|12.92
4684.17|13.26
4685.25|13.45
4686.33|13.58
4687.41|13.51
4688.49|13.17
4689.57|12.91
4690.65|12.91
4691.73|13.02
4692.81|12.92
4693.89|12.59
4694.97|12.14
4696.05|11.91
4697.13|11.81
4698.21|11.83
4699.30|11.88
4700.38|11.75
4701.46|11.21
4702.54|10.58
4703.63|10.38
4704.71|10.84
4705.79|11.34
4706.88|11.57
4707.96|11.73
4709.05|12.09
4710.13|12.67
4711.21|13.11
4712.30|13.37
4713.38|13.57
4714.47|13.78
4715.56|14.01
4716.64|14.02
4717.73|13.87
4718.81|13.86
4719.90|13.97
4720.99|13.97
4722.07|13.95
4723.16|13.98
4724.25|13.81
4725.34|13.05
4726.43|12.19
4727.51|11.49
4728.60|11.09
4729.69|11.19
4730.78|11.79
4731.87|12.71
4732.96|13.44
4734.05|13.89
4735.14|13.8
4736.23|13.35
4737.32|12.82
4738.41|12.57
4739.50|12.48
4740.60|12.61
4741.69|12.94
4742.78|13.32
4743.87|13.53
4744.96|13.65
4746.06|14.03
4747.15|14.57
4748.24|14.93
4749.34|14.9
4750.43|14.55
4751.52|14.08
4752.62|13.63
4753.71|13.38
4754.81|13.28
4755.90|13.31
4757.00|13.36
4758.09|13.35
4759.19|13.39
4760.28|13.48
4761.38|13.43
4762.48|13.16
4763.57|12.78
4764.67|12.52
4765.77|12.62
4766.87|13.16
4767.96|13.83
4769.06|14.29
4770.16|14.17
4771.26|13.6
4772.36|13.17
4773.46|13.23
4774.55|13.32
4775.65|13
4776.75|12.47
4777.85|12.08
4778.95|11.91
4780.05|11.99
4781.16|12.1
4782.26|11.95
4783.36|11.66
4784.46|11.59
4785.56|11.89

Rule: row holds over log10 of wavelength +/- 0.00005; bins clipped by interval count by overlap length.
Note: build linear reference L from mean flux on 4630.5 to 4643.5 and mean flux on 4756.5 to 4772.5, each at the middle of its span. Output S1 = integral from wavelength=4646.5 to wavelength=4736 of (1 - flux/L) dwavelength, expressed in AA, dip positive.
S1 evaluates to 1.4 AA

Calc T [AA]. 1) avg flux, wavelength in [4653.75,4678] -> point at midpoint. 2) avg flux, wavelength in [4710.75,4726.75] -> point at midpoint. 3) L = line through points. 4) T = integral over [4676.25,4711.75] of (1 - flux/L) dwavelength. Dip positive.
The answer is 2.5 AA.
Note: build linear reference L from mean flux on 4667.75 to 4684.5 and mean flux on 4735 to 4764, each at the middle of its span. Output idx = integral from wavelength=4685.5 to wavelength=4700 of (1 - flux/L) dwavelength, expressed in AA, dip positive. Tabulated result 0.3 AA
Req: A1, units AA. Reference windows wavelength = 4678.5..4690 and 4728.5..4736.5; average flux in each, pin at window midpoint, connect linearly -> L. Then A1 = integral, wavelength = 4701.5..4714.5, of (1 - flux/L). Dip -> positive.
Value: 0.8 AA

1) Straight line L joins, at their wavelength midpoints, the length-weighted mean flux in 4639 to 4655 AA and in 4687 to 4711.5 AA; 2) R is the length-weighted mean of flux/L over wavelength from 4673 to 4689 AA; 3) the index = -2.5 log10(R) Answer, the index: -0.08 mag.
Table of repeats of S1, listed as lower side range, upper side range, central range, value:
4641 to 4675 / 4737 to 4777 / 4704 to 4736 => 0.7 AA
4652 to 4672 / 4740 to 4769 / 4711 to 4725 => -0.7 AA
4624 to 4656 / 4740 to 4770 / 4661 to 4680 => 0.6 AA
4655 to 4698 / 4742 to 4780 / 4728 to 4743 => 0.6 AA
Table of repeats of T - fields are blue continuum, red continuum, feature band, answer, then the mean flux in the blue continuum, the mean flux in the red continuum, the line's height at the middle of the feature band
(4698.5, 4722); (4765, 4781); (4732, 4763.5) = -1.66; 12.6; 13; 12.8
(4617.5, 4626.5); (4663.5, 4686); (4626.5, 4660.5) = -0.66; 12.8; 12.6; 12.7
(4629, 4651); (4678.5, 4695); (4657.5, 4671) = 0.42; 12.8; 12.8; 12.8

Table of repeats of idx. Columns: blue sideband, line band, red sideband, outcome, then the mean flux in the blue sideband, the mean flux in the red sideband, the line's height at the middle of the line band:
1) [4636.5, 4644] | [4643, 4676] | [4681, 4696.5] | -0.6 AA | 12.4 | 12.9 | 12.6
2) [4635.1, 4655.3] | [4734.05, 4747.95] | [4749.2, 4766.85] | 0.0 AA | 12.8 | 13.4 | 13.3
